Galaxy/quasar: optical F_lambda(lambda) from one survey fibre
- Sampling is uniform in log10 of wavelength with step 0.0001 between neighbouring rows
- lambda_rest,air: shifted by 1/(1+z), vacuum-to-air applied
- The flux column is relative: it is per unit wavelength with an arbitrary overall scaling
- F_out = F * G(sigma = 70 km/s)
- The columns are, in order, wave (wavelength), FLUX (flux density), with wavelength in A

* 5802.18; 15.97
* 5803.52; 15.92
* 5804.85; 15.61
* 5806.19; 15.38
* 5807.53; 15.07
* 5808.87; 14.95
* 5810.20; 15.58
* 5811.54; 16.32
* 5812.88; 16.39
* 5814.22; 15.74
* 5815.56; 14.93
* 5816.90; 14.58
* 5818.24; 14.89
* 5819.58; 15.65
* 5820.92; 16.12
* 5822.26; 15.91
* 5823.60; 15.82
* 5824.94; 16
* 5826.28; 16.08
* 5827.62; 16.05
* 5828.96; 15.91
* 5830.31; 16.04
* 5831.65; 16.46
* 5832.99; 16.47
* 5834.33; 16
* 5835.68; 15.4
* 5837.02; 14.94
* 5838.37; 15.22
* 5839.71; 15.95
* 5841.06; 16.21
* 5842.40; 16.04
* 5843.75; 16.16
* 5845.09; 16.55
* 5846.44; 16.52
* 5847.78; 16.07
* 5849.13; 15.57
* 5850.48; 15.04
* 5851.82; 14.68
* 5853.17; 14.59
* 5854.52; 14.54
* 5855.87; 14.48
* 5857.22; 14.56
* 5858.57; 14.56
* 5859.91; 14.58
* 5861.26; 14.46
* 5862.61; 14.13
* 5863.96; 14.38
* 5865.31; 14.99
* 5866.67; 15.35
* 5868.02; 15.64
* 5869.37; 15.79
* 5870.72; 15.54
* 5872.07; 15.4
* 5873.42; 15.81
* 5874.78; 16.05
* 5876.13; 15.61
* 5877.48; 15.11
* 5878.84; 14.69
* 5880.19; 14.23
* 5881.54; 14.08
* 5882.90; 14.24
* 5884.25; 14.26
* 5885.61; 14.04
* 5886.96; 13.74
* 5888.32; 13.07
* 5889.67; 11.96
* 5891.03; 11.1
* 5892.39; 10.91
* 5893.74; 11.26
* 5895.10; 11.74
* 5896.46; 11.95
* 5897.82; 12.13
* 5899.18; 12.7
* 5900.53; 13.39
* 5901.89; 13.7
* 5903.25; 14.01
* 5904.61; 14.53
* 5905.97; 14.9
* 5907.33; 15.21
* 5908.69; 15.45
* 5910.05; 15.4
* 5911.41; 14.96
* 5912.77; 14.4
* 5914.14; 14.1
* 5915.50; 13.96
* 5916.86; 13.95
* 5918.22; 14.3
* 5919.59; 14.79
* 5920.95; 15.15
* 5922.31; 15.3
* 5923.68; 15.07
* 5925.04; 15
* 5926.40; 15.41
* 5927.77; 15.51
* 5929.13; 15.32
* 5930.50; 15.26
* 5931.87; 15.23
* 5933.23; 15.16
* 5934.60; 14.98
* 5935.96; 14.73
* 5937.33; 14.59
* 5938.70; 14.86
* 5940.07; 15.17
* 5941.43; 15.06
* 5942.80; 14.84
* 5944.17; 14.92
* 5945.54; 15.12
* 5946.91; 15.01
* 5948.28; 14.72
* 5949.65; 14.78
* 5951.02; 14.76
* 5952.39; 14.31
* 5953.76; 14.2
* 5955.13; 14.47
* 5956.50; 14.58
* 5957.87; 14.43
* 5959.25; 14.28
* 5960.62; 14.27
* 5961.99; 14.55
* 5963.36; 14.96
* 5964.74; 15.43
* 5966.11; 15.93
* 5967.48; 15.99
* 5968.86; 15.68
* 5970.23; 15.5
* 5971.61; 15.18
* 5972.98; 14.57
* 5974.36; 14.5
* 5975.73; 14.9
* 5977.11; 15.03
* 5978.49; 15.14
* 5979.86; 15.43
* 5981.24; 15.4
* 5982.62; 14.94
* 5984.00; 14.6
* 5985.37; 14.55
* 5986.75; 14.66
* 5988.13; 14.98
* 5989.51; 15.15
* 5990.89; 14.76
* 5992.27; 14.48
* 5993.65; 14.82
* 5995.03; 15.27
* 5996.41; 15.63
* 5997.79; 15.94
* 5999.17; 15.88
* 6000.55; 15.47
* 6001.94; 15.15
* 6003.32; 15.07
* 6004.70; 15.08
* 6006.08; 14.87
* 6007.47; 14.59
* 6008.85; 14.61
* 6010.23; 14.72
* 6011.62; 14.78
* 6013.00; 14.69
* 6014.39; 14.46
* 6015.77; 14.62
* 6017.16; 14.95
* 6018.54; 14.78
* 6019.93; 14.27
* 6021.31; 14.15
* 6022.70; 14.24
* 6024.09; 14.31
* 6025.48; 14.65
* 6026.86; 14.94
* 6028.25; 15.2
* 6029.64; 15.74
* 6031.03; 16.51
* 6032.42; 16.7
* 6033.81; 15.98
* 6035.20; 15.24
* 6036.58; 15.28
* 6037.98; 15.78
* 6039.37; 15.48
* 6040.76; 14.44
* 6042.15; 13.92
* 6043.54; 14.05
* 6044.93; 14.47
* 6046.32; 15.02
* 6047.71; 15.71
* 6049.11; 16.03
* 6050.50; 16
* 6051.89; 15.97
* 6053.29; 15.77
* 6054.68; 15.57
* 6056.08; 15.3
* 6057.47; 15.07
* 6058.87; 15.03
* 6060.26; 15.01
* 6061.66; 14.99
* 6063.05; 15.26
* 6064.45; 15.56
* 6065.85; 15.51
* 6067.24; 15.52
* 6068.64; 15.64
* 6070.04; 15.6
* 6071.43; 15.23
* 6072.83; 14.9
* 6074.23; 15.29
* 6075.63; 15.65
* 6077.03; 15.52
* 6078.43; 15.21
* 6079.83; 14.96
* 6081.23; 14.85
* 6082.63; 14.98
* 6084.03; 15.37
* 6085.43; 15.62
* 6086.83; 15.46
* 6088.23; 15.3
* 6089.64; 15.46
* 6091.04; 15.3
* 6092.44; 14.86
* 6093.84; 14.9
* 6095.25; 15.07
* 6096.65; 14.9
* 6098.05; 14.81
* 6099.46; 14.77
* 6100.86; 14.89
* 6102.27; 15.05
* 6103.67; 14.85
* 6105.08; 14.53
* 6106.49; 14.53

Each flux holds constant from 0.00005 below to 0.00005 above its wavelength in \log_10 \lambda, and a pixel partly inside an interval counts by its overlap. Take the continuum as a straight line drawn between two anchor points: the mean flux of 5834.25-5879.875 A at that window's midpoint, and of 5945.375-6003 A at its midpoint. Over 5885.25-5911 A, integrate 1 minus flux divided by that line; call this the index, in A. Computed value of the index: 3.31 A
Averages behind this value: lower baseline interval 15.3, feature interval 13.2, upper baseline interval 15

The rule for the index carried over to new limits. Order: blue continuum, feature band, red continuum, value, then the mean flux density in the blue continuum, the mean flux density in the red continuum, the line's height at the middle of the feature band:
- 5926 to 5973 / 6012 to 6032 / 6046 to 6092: 0.5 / 15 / 15.4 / 15.2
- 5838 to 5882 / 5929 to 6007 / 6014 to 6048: 0.5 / 15.2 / 15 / 15.1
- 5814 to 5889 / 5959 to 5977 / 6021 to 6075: 0.2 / 15.3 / 15.3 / 15.3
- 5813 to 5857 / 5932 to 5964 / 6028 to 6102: 1.5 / 15.6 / 15.3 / 15.5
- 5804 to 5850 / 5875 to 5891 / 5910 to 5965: 1.3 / 15.8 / 14.8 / 15.3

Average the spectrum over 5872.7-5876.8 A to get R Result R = 15.8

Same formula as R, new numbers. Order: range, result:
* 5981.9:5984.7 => 14.8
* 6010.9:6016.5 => 14.6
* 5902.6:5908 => 14.7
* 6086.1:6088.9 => 15.4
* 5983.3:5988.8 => 14.7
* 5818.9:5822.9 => 15.9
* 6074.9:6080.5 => 15.3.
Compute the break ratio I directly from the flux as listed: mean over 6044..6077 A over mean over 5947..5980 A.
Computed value 1.0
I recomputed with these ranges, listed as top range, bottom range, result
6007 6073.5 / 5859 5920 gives 1.07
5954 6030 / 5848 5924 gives 1.04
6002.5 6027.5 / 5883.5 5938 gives 1.04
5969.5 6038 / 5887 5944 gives 1.06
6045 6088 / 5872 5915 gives 1.11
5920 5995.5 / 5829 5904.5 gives 1.03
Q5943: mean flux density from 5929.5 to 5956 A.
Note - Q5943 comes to 14.9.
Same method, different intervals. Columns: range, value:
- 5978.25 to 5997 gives 15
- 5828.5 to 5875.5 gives 15.4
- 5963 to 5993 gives 15.1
